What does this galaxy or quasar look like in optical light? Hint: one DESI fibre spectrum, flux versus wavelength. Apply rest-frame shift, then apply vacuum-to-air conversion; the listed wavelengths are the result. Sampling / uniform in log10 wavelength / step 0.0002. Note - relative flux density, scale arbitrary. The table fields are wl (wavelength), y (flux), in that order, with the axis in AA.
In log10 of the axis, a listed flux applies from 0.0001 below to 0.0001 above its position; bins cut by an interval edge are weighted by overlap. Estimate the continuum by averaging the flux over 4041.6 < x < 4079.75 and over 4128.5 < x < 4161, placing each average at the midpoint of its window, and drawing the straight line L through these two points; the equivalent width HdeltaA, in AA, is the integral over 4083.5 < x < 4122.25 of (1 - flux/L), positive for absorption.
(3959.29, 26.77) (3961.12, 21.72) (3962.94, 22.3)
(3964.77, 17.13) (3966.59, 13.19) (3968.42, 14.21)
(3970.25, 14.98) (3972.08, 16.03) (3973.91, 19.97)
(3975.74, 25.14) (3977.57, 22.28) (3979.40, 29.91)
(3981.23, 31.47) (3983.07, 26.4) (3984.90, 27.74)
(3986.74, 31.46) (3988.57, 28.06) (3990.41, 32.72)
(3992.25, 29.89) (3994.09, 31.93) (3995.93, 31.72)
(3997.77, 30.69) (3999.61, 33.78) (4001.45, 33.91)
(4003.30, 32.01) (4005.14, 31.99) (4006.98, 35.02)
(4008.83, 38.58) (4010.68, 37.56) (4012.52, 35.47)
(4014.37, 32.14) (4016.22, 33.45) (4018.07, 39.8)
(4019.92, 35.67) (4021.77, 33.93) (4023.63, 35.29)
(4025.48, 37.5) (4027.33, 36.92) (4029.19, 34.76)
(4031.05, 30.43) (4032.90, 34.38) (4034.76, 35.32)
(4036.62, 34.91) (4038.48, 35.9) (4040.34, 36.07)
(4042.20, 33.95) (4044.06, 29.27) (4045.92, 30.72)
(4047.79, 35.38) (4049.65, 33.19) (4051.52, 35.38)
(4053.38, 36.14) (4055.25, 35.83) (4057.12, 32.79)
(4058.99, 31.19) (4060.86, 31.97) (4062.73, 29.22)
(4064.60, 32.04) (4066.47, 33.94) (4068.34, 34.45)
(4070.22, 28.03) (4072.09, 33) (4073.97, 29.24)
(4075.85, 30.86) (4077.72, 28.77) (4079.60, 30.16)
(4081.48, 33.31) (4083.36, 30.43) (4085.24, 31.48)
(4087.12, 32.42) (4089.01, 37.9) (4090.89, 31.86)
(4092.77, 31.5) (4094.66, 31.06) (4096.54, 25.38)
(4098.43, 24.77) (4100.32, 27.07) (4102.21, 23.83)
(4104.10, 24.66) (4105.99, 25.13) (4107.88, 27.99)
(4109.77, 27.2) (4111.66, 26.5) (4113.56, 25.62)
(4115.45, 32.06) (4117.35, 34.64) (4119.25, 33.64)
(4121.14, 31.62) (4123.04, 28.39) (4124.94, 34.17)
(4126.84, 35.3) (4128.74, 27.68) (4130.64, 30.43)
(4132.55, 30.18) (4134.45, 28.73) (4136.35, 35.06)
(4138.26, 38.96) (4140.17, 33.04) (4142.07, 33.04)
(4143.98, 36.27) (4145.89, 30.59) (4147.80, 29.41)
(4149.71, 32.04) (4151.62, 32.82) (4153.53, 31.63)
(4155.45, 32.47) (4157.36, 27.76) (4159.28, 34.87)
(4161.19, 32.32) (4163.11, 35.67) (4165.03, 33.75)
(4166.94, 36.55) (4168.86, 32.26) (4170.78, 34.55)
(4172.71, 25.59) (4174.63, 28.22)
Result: 3.4 AA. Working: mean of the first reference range 32.2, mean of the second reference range 32.2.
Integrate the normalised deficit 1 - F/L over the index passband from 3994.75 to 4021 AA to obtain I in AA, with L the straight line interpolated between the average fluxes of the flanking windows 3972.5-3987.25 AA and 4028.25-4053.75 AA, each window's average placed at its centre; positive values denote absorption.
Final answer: -4.0 AA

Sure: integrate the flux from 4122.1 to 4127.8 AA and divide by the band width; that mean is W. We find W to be 32.6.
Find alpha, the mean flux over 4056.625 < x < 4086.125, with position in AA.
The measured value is 31.3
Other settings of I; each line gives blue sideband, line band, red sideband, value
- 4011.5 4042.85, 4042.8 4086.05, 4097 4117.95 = -1.0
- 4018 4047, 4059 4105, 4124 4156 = 4.5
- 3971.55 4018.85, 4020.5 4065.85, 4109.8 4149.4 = -4.0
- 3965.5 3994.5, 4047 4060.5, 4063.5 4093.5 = -1.9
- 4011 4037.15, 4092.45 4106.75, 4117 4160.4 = 2.9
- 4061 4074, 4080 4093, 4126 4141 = -0.3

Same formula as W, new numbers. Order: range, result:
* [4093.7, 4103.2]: 26.4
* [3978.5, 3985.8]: 28.9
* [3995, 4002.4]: 32.5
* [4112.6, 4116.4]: 28.8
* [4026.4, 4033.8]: 34.1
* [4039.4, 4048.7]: 33.1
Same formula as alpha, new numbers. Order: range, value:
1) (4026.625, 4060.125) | 34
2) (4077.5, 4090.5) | 32.2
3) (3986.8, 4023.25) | 33.6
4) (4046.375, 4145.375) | 31.2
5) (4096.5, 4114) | 25.8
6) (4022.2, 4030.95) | 35.4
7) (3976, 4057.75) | 33.2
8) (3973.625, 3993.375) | 28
